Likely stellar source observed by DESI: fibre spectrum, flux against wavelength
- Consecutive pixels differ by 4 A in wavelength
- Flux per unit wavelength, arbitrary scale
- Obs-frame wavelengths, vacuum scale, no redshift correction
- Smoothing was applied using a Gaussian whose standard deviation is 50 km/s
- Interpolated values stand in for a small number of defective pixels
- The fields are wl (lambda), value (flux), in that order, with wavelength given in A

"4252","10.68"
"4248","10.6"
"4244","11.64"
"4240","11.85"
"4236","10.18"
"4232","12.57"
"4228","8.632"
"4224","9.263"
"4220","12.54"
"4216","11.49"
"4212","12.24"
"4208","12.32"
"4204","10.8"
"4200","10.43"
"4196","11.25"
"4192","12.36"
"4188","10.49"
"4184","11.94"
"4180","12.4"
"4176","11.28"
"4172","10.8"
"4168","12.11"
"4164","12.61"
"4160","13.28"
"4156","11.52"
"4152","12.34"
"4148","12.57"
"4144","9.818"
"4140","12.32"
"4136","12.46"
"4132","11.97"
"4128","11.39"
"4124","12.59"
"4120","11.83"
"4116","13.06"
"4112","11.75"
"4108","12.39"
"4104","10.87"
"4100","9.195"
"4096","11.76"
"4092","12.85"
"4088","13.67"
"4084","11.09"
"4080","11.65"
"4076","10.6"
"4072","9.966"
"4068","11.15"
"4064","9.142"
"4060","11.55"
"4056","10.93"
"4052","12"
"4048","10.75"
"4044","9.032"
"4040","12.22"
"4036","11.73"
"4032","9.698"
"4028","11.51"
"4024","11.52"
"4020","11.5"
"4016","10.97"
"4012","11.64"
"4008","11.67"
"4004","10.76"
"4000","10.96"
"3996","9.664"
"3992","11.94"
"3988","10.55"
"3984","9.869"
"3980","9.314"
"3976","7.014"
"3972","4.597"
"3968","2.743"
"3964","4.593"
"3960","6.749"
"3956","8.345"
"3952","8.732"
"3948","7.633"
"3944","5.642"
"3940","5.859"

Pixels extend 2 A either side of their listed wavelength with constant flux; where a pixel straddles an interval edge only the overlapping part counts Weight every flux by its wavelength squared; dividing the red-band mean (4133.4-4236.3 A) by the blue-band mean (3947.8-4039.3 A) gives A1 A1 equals 1.4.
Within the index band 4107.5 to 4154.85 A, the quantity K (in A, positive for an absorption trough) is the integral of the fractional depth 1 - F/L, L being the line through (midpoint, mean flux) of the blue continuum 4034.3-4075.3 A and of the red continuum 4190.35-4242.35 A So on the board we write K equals -4.32 A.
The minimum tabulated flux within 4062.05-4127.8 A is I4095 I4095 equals 9.142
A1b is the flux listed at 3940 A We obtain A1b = 5.859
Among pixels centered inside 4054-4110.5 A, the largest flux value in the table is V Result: 13.67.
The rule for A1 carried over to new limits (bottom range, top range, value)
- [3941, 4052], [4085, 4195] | 1.36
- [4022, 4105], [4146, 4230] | 1.11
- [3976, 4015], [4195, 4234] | 1.18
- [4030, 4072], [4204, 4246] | 1.14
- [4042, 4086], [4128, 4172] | 1.17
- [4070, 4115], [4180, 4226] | 1.05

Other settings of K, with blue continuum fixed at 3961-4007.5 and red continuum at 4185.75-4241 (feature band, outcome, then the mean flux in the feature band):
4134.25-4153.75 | -2.9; 11.9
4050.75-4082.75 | -4.9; 10.9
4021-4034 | -2.9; 11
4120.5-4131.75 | -2.0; 12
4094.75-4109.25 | -1.6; 10.9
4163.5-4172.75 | -1.1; 11.9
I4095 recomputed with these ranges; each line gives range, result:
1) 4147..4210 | 10.43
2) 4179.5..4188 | 10.49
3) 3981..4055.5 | 9.032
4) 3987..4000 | 9.664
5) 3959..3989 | 2.743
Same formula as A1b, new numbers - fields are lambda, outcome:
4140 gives 12.32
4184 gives 11.94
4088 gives 13.67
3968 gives 2.743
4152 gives 12.34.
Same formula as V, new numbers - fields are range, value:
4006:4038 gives 11.73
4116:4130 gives 13.06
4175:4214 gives 12.4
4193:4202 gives 11.25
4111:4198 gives 13.28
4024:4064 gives 12.22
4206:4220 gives 12.54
